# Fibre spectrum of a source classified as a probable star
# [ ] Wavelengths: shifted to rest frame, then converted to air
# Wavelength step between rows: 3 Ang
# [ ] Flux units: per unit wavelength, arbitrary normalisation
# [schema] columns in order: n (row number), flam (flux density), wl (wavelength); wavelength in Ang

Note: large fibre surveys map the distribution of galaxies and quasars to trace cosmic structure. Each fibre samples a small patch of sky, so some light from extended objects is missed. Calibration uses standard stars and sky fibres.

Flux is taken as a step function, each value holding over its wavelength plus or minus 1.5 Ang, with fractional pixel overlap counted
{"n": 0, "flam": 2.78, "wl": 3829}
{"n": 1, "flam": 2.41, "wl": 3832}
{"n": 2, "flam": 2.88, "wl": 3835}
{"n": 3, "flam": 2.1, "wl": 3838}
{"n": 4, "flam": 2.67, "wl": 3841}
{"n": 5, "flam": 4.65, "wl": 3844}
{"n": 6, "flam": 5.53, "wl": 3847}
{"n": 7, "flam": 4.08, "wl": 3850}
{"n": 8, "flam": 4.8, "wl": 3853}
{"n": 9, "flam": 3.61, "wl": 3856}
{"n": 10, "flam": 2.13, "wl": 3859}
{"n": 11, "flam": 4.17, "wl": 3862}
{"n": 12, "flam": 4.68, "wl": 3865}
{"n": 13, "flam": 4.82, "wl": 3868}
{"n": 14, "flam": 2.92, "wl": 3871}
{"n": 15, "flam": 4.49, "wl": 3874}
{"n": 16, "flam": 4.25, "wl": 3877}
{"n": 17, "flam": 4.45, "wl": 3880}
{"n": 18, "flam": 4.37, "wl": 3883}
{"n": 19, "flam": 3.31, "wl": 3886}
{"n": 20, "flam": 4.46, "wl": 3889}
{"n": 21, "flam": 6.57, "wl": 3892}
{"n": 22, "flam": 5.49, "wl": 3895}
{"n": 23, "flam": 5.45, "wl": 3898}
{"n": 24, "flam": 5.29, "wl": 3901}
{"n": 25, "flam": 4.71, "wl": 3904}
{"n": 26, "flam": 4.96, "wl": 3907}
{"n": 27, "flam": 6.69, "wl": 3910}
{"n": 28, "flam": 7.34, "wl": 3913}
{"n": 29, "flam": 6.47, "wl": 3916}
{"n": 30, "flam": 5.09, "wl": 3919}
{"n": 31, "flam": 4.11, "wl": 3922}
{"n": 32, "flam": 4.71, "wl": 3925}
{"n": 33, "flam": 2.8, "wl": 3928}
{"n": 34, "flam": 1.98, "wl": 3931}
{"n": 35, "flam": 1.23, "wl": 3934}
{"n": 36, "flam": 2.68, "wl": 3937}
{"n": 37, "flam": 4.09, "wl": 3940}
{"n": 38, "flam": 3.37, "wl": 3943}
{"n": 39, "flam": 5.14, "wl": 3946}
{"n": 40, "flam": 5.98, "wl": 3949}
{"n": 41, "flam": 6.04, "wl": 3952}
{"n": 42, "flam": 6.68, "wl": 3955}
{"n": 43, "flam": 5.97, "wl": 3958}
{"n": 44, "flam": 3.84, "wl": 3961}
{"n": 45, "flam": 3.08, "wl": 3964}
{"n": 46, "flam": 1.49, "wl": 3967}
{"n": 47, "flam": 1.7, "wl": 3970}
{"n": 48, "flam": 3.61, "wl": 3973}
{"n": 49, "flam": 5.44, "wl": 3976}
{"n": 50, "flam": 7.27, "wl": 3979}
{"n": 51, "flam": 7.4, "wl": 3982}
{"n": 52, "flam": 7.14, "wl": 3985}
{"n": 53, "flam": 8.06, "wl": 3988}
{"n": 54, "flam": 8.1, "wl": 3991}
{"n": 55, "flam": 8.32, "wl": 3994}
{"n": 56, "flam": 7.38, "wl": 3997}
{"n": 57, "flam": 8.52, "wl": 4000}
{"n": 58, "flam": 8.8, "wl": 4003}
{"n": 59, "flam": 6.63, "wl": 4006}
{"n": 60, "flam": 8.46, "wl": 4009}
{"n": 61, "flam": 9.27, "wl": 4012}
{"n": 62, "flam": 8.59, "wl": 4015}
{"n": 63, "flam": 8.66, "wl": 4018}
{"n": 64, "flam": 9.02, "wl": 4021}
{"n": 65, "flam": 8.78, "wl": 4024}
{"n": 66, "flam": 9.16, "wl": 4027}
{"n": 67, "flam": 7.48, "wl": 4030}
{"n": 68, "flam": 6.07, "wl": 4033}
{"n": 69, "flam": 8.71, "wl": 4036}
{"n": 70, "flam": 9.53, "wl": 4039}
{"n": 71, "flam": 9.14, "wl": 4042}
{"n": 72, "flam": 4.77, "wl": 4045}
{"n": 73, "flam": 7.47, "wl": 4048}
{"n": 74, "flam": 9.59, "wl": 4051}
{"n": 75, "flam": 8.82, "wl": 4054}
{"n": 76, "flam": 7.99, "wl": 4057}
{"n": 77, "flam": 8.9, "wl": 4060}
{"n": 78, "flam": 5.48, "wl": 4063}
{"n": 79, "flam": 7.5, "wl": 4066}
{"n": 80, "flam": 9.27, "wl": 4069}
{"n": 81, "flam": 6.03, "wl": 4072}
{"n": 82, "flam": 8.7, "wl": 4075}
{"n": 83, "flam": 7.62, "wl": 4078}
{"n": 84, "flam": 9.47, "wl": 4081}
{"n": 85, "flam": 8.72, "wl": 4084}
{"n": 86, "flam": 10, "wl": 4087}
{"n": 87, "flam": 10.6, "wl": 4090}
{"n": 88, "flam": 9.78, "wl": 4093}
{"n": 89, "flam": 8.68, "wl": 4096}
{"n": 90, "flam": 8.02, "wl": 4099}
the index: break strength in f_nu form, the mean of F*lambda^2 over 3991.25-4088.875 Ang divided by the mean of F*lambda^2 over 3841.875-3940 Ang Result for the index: 2.0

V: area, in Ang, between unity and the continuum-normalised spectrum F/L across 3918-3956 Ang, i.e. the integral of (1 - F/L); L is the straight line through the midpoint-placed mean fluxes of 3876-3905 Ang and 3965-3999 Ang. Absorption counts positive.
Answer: 9.4 Ang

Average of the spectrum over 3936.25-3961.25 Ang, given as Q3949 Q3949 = 4.98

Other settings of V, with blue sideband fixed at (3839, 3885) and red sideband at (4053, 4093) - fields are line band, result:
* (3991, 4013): -3.77 Ang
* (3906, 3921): -2.76 Ang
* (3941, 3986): 9.26 Ang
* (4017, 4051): -2.29 Ang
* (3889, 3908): -2.07 Ang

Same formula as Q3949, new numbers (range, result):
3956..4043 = 7.08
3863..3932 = 4.77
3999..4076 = 8.12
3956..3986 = 4.69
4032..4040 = 8.14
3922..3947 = 3.26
